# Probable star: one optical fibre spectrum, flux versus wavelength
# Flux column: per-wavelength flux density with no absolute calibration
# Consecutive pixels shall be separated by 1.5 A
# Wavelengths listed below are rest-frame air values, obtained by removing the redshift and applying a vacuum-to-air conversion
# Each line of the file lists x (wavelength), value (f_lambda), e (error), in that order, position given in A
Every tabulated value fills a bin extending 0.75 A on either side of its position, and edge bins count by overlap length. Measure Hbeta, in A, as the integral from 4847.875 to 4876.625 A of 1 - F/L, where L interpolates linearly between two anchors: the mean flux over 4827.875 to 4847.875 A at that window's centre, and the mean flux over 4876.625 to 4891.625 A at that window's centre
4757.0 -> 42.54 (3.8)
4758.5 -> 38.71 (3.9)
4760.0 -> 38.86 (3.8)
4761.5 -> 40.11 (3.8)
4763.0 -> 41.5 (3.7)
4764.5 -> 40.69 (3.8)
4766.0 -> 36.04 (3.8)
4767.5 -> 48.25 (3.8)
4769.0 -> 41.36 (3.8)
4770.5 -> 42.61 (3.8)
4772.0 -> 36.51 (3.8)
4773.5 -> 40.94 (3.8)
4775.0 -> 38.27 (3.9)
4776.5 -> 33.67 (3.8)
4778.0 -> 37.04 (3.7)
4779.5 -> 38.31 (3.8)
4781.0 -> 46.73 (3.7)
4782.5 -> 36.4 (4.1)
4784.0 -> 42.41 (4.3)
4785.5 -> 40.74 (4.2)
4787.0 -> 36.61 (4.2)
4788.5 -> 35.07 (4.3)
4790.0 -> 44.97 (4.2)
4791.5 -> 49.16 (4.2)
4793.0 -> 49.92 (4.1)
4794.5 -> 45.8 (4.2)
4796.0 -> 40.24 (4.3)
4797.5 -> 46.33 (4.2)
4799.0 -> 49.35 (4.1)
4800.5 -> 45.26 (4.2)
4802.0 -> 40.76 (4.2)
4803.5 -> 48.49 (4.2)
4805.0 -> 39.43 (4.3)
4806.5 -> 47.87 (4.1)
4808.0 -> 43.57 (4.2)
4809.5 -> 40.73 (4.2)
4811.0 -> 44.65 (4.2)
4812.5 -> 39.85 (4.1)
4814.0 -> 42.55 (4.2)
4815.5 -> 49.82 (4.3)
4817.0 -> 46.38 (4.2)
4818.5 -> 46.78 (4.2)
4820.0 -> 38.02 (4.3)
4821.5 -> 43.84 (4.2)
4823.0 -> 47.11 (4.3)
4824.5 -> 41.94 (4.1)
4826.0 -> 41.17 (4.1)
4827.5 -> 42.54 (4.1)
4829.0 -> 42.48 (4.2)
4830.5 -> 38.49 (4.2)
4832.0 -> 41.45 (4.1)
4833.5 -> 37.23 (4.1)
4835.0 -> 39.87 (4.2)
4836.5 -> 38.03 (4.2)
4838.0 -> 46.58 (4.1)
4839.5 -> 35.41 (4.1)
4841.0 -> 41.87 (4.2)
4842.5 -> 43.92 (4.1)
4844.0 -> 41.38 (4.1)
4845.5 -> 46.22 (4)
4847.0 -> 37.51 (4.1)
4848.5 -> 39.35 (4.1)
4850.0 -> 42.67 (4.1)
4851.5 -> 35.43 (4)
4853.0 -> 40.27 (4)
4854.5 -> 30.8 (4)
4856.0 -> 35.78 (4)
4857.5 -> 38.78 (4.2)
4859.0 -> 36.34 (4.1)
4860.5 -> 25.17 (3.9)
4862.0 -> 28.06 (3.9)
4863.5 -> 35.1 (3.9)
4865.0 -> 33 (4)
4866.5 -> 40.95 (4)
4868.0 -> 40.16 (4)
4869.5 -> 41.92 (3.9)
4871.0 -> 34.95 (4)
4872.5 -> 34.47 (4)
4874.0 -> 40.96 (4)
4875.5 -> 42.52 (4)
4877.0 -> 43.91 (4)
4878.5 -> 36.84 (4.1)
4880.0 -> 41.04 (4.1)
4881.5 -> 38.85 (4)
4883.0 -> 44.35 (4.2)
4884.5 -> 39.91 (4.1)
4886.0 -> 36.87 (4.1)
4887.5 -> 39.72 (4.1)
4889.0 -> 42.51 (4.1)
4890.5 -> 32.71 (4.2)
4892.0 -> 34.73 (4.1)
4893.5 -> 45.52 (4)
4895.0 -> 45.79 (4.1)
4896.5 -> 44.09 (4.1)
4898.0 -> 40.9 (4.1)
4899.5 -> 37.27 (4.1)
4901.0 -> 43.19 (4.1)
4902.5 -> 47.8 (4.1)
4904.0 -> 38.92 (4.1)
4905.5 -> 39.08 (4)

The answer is 2.4 A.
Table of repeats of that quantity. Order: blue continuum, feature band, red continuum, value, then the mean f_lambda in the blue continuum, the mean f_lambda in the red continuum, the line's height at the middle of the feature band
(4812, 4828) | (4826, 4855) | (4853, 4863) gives -1.7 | 43.7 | 33.1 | 38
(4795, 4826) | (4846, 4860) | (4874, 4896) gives 1.5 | 44.1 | 40.4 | 42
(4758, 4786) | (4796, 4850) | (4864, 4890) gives -4.1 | 40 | 39.5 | 39.7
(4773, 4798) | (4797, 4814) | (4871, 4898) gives -1.3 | 41.3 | 40.2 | 41.1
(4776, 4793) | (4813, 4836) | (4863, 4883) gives -1.5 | 40.6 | 39.1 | 39.9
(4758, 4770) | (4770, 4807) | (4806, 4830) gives 0.0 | 40.8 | 43.6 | 42.1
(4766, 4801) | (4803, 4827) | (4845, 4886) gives -2.1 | 41.8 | 37.9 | 40.3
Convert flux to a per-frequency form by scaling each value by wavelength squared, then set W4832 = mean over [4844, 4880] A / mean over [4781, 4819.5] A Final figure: 0.88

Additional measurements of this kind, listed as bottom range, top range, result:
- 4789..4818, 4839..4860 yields 0.88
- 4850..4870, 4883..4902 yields 1.15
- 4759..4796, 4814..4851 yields 1.05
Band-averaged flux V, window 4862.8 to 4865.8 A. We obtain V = 34.1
